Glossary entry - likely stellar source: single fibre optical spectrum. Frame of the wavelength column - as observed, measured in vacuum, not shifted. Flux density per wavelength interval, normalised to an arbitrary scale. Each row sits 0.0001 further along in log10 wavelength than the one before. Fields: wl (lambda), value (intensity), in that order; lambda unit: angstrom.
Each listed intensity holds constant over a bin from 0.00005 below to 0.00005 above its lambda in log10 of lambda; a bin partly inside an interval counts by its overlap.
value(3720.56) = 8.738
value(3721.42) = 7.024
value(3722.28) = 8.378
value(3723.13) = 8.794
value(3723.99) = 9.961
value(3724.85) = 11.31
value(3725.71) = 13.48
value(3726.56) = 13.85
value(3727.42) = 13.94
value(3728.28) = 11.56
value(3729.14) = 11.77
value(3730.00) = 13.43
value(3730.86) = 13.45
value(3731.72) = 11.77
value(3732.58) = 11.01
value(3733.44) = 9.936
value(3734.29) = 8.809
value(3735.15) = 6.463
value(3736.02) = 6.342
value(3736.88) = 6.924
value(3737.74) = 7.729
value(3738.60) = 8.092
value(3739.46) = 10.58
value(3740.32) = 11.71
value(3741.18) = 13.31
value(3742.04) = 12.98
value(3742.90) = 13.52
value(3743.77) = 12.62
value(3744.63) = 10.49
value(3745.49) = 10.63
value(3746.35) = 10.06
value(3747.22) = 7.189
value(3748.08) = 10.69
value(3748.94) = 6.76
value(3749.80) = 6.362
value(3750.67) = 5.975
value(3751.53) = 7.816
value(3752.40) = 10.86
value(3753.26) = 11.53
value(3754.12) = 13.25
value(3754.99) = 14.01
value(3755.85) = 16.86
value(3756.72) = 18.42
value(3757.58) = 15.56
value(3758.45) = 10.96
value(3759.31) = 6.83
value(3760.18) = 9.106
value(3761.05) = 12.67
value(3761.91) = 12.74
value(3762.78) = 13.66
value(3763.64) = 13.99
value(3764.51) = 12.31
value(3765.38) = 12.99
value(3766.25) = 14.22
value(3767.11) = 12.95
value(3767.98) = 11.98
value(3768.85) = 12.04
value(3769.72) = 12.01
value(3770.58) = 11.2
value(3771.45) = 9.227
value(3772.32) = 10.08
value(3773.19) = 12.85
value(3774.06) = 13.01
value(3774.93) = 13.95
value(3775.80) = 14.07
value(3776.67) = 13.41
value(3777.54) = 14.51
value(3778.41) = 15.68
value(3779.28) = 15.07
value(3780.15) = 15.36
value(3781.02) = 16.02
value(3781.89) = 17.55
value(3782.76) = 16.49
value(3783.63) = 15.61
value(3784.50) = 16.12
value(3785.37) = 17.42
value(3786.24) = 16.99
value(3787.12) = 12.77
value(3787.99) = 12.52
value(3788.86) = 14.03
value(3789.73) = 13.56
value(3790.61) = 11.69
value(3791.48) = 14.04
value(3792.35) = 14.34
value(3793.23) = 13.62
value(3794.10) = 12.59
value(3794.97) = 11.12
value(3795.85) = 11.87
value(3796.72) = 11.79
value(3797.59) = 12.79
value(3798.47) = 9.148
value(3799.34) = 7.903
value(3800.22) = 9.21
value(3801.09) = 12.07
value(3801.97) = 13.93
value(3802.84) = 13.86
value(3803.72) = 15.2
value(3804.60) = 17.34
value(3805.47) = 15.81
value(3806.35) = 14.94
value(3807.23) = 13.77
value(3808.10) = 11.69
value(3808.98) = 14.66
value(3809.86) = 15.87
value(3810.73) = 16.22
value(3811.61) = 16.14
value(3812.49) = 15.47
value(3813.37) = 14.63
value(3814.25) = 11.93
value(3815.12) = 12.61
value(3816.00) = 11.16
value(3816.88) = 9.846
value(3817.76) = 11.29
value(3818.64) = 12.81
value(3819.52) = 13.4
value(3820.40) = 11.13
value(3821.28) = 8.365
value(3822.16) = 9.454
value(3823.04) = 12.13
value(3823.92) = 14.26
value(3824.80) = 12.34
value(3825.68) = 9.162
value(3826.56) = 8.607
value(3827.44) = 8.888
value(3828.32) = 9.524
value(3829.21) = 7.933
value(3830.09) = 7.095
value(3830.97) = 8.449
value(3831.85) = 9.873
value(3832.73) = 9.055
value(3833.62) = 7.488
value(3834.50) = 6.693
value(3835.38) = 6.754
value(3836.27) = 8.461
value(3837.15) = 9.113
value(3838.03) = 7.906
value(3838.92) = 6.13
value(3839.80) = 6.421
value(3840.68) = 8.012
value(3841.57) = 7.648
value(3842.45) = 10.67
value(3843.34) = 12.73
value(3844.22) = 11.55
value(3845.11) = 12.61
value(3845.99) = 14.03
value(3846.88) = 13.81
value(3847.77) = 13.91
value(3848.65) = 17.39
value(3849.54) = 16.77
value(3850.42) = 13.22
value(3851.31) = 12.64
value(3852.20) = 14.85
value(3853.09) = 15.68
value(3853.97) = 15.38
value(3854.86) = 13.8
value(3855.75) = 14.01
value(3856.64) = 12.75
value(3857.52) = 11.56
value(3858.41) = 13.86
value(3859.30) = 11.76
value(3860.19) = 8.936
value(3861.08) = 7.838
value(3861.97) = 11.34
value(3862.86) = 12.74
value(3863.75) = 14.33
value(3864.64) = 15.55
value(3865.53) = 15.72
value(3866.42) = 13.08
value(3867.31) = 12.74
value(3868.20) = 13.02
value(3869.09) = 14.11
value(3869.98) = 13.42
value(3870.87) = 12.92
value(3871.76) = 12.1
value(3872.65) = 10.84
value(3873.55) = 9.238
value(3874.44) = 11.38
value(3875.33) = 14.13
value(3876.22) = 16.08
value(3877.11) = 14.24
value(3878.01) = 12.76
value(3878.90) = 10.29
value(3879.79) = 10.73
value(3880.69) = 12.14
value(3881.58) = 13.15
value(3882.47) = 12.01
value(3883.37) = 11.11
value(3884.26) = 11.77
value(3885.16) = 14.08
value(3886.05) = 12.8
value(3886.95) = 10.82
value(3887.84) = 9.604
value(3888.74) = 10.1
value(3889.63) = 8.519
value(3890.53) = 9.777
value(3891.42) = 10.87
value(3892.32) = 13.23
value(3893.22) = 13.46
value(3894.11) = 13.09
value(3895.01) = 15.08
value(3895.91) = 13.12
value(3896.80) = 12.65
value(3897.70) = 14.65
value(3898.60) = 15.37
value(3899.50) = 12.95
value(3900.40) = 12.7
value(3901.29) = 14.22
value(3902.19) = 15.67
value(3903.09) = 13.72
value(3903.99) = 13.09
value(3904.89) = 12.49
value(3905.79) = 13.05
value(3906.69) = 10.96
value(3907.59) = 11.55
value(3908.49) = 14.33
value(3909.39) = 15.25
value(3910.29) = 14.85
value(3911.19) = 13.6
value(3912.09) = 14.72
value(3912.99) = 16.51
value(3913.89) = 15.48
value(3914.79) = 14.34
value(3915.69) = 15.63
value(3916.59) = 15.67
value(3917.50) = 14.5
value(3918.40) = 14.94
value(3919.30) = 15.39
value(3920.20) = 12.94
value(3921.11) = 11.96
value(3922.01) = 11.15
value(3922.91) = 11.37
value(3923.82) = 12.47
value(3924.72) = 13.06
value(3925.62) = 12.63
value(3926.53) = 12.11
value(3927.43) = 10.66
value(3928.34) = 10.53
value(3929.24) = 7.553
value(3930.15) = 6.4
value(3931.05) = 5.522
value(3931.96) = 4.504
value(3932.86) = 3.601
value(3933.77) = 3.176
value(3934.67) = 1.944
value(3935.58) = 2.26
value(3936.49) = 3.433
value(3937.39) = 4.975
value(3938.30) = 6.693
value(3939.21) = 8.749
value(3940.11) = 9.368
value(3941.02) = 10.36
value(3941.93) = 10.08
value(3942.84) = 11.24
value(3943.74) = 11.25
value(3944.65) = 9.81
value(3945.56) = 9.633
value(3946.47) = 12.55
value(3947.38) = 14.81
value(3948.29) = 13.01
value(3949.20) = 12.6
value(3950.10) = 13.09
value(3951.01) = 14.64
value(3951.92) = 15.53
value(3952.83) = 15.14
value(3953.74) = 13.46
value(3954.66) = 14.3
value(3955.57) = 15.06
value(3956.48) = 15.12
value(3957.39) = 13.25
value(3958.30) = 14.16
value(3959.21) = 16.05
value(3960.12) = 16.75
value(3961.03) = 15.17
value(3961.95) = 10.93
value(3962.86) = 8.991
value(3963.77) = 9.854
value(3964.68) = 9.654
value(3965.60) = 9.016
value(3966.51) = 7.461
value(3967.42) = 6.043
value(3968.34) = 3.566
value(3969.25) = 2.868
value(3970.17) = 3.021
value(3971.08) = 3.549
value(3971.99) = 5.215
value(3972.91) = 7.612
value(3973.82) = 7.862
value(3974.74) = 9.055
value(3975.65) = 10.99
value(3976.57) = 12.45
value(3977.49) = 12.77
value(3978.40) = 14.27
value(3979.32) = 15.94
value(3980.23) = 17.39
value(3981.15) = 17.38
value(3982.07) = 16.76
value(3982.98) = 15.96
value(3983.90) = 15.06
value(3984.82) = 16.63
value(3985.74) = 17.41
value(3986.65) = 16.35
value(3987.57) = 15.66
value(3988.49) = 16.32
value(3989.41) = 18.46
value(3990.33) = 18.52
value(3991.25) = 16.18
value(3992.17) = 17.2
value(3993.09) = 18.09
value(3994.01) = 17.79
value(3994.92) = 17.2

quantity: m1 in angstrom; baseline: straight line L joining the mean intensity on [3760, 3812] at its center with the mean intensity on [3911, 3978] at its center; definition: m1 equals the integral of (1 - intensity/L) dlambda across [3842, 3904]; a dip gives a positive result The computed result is -4.9 angstrom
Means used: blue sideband 13.5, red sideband 10.6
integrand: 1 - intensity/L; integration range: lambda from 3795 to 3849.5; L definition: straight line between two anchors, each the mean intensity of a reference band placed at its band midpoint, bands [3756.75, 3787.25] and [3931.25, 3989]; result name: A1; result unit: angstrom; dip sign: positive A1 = 6.1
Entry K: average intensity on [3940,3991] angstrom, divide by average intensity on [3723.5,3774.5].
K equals 1.09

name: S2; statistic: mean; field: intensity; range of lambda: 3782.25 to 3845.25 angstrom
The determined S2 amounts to 11.8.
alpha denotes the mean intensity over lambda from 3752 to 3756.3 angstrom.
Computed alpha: 13.3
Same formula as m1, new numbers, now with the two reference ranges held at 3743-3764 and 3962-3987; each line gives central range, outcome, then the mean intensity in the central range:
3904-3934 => -2.8 angstrom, 12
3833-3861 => -0.9 angstrom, 11.4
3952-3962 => -3.5 angstrom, 14.7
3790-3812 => -4.2 angstrom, 13.3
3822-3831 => 1.0 angstrom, 9.88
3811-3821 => -1.5 angstrom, 12.7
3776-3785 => -3.5 angstrom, 15.6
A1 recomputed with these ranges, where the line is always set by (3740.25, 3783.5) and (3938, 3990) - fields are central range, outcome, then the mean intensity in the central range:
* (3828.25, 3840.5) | 4.39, 7.87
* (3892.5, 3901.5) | -1.13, 13.7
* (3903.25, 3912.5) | -0.94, 13.4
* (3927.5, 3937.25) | 5.63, 5.12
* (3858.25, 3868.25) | -0.24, 12.5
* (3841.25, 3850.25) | -0.69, 13.2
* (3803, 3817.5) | -2.18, 14.2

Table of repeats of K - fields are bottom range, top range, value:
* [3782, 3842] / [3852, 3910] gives 1.08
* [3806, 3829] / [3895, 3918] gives 1.15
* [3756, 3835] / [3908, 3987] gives 0.90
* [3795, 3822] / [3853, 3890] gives 0.97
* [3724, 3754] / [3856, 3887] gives 1.20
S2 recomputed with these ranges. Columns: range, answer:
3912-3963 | 11.4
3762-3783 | 13.5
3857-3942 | 11.7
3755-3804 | 13.2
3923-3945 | 8.06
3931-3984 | 10.4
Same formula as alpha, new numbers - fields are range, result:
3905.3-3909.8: 13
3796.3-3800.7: 10.2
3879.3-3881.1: 11.4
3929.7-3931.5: 5.98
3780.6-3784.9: 16.4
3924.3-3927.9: 12.1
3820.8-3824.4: 11.1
